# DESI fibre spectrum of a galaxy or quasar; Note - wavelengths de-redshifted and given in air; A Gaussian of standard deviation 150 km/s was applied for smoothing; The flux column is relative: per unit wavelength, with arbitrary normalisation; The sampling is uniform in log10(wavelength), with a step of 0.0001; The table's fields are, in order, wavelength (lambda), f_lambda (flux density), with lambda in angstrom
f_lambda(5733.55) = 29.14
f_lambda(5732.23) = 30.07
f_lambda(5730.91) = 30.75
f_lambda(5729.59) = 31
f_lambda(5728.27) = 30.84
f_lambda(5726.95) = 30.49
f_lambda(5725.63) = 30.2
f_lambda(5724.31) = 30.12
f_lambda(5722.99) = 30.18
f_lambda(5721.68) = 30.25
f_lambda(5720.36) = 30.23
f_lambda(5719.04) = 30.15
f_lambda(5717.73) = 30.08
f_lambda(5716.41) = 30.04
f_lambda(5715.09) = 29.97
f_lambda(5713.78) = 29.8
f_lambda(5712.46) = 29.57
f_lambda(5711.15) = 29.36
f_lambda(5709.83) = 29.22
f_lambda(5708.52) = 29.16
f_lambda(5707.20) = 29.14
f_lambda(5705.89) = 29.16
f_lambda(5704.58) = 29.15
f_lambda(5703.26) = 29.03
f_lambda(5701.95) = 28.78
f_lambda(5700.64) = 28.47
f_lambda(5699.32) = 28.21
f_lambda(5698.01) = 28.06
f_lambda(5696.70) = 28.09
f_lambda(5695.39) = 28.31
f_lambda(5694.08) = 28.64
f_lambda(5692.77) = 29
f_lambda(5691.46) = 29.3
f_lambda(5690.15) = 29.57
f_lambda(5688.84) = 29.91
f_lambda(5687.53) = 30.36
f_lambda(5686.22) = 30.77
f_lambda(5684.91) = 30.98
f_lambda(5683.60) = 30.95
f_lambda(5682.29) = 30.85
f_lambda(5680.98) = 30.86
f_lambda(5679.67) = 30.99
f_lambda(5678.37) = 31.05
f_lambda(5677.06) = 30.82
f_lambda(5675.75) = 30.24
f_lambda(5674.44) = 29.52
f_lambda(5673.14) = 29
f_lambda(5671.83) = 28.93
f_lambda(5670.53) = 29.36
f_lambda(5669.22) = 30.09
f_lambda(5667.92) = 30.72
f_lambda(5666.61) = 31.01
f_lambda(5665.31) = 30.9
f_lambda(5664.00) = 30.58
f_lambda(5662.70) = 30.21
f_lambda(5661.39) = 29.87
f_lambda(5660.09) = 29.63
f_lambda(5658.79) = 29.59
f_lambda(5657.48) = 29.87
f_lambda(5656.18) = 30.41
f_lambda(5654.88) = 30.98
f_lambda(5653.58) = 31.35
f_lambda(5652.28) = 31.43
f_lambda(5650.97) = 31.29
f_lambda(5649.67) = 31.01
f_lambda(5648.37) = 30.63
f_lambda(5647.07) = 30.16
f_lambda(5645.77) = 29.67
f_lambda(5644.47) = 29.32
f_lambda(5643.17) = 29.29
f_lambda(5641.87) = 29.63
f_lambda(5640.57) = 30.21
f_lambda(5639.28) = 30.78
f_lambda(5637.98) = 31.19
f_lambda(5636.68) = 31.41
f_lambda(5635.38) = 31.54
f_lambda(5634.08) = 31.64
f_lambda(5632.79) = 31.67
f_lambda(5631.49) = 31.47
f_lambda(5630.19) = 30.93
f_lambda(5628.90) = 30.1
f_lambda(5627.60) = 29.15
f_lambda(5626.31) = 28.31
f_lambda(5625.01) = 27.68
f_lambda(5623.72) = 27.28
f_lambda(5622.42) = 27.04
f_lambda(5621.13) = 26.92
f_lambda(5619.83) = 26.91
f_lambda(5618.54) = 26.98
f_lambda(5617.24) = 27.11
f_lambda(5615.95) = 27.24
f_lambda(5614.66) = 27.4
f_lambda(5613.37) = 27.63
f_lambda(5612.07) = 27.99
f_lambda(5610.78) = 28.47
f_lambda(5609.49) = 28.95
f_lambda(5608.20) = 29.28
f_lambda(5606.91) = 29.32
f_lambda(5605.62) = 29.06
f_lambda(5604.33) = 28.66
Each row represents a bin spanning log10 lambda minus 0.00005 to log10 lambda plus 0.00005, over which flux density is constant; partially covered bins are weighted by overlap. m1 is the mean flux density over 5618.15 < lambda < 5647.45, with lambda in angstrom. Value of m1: 29.6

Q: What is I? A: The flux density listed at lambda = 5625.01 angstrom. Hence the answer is 27.68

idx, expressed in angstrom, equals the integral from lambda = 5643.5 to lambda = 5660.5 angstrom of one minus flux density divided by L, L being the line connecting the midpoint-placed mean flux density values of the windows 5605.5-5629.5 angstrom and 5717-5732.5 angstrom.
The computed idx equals -1.0 angstrom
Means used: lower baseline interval 28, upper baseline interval 30.4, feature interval 30.4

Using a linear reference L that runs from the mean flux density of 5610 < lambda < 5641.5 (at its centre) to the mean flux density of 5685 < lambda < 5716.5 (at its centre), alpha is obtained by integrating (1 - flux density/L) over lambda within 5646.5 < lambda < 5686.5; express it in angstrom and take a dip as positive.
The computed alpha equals -1.8 angstrom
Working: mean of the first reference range 29.1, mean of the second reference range 29.2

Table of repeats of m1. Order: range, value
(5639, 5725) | 29.9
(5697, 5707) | 28.7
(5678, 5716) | 29.5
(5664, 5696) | 30.1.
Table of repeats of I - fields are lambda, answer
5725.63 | 30.2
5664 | 30.58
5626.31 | 28.31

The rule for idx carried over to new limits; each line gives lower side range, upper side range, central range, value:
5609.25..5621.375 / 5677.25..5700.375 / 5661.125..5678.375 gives -0.6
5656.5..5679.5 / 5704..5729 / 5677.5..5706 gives 0.4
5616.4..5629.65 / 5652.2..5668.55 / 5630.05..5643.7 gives -1.0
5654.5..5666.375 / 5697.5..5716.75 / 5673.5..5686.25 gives -0.4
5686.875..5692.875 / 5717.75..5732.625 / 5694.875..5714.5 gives 0.7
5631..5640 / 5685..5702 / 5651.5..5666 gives 0.0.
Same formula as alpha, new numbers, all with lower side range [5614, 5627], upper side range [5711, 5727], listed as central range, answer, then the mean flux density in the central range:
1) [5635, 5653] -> -1.7 angstrom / 30.5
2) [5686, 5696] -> -0.1 angstrom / 29.4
